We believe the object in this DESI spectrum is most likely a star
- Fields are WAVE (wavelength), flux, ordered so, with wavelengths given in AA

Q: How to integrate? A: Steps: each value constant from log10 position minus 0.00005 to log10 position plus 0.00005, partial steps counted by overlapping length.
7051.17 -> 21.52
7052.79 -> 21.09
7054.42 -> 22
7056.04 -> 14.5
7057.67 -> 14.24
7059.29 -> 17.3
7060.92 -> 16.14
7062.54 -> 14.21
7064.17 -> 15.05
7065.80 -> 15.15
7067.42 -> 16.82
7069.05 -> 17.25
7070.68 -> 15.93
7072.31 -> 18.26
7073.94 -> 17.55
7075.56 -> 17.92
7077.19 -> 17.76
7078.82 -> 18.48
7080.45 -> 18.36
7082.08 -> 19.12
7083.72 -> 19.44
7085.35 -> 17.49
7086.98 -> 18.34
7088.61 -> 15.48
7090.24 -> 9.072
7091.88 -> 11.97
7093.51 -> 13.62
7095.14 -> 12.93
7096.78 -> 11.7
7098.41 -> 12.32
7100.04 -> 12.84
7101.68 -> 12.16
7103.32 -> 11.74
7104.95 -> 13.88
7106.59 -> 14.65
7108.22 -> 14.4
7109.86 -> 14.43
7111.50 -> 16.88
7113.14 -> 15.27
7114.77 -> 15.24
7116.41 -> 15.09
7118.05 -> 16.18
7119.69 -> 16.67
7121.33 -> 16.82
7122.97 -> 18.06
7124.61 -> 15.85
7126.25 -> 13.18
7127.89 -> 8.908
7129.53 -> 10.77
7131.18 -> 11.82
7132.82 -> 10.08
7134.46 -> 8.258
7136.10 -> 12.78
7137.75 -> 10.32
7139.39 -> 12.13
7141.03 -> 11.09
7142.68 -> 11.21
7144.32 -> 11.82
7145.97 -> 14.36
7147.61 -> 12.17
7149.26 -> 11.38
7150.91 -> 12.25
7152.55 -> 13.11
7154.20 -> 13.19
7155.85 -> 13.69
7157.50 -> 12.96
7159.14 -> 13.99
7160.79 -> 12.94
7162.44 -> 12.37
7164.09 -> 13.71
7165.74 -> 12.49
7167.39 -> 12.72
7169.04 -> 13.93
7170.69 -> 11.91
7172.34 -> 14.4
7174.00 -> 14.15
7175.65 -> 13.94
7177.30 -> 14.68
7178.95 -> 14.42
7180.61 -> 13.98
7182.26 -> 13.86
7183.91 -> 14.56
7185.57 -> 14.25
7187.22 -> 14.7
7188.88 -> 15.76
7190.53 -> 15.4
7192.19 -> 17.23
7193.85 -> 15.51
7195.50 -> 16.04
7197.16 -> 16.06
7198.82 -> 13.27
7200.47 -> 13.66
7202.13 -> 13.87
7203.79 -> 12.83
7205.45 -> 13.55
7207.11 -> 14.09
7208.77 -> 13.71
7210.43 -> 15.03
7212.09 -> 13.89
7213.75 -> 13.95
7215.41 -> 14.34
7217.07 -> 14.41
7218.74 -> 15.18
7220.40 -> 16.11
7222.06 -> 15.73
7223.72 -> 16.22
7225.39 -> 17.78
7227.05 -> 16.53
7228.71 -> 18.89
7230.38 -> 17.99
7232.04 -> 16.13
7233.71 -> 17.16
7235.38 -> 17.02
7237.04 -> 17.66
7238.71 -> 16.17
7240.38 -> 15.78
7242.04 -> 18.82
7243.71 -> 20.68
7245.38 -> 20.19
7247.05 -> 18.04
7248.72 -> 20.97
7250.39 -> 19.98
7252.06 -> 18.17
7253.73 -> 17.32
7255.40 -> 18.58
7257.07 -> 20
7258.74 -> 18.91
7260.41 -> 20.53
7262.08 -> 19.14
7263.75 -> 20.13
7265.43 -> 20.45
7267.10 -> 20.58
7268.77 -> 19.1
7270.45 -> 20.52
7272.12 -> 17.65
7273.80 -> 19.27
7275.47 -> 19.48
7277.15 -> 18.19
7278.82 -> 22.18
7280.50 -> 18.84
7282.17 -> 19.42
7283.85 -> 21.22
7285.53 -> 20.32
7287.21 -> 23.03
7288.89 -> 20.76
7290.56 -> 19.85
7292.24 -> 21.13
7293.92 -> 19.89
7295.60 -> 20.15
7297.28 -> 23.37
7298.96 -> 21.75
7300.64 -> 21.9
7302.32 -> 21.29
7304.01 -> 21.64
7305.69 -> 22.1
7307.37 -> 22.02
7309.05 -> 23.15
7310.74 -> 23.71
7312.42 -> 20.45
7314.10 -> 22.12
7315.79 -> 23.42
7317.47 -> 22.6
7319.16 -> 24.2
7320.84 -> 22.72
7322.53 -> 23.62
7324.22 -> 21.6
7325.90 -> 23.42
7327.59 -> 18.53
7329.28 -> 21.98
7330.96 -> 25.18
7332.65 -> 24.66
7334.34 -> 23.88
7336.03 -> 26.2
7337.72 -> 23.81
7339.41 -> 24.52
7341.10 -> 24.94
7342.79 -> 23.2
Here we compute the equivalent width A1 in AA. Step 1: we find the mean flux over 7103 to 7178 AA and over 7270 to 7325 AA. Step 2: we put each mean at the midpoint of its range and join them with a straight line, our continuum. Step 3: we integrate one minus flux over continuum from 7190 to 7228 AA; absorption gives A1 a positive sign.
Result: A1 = 4.11 AA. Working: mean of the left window 13.3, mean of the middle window 15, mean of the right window 21.3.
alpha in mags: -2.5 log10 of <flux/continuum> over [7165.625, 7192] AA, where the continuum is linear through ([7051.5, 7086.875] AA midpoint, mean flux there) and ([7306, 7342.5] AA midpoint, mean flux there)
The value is 0.37 mag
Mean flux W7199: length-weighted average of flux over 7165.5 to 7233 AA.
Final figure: 14.8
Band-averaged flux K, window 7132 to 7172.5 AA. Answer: 12.3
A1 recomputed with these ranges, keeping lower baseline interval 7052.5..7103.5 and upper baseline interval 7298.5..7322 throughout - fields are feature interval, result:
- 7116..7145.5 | 7.59 AA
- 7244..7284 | 2.95 AA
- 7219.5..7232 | 1.90 AA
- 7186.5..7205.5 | 4.23 AA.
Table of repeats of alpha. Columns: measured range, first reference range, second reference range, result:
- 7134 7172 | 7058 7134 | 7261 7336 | 0.33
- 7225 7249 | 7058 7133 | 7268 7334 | 0.09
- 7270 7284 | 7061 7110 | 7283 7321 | 0.08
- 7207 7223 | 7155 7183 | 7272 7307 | 0.11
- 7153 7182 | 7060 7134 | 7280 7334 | 0.27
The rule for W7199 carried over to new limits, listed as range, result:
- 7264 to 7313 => 20.8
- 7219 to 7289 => 18.8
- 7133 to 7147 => 11.4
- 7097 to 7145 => 13.3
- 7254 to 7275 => 19.5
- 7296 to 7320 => 22.4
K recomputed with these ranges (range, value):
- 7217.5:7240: 16.7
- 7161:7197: 14.3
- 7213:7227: 15.5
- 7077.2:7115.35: 14.8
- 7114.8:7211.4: 13.6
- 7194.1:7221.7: 14.4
